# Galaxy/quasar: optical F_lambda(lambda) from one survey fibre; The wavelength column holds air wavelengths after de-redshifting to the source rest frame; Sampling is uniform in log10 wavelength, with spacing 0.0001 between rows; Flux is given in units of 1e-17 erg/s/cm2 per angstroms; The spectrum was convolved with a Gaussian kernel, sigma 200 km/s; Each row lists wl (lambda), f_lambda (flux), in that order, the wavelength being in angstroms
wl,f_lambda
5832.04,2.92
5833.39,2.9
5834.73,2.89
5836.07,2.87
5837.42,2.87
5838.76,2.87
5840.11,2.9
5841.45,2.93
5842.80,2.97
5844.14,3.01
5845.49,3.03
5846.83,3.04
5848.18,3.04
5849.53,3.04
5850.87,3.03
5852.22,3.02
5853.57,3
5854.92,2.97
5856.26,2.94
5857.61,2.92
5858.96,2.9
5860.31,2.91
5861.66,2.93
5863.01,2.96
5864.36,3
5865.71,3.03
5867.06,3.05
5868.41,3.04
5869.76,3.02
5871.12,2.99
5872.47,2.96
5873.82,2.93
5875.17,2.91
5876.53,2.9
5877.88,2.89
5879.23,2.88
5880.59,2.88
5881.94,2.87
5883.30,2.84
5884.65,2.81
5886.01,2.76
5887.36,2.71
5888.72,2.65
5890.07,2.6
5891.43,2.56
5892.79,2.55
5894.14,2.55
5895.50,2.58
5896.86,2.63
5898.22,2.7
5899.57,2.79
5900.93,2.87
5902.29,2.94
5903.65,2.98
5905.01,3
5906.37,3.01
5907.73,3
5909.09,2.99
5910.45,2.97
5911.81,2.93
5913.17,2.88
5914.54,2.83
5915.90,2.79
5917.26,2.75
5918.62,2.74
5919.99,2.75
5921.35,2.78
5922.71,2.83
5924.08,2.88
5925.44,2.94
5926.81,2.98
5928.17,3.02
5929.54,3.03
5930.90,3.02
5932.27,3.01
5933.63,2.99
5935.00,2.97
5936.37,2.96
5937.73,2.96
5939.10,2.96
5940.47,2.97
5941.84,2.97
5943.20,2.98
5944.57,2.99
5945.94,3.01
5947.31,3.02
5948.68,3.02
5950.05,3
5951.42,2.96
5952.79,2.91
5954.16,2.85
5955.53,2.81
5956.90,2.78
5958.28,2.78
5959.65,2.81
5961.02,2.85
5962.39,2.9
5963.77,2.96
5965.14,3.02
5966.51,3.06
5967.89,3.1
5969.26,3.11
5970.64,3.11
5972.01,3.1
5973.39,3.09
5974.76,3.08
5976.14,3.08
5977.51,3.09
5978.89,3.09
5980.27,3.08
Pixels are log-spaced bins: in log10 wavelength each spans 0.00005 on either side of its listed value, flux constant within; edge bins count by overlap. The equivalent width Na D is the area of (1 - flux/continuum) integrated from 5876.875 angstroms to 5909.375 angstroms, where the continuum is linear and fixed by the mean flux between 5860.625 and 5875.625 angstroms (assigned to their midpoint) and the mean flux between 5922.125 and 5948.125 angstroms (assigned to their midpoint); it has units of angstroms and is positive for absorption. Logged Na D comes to 2.05 angstroms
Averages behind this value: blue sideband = 2.98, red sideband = 2.97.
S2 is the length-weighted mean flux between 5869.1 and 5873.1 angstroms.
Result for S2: 2.99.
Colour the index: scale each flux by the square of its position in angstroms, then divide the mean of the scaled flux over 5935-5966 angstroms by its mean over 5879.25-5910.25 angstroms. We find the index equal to 1.1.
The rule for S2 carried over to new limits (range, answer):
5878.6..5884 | 2.87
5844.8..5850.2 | 3.04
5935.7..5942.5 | 2.96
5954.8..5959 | 2.79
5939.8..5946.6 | 2.99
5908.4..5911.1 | 2.98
